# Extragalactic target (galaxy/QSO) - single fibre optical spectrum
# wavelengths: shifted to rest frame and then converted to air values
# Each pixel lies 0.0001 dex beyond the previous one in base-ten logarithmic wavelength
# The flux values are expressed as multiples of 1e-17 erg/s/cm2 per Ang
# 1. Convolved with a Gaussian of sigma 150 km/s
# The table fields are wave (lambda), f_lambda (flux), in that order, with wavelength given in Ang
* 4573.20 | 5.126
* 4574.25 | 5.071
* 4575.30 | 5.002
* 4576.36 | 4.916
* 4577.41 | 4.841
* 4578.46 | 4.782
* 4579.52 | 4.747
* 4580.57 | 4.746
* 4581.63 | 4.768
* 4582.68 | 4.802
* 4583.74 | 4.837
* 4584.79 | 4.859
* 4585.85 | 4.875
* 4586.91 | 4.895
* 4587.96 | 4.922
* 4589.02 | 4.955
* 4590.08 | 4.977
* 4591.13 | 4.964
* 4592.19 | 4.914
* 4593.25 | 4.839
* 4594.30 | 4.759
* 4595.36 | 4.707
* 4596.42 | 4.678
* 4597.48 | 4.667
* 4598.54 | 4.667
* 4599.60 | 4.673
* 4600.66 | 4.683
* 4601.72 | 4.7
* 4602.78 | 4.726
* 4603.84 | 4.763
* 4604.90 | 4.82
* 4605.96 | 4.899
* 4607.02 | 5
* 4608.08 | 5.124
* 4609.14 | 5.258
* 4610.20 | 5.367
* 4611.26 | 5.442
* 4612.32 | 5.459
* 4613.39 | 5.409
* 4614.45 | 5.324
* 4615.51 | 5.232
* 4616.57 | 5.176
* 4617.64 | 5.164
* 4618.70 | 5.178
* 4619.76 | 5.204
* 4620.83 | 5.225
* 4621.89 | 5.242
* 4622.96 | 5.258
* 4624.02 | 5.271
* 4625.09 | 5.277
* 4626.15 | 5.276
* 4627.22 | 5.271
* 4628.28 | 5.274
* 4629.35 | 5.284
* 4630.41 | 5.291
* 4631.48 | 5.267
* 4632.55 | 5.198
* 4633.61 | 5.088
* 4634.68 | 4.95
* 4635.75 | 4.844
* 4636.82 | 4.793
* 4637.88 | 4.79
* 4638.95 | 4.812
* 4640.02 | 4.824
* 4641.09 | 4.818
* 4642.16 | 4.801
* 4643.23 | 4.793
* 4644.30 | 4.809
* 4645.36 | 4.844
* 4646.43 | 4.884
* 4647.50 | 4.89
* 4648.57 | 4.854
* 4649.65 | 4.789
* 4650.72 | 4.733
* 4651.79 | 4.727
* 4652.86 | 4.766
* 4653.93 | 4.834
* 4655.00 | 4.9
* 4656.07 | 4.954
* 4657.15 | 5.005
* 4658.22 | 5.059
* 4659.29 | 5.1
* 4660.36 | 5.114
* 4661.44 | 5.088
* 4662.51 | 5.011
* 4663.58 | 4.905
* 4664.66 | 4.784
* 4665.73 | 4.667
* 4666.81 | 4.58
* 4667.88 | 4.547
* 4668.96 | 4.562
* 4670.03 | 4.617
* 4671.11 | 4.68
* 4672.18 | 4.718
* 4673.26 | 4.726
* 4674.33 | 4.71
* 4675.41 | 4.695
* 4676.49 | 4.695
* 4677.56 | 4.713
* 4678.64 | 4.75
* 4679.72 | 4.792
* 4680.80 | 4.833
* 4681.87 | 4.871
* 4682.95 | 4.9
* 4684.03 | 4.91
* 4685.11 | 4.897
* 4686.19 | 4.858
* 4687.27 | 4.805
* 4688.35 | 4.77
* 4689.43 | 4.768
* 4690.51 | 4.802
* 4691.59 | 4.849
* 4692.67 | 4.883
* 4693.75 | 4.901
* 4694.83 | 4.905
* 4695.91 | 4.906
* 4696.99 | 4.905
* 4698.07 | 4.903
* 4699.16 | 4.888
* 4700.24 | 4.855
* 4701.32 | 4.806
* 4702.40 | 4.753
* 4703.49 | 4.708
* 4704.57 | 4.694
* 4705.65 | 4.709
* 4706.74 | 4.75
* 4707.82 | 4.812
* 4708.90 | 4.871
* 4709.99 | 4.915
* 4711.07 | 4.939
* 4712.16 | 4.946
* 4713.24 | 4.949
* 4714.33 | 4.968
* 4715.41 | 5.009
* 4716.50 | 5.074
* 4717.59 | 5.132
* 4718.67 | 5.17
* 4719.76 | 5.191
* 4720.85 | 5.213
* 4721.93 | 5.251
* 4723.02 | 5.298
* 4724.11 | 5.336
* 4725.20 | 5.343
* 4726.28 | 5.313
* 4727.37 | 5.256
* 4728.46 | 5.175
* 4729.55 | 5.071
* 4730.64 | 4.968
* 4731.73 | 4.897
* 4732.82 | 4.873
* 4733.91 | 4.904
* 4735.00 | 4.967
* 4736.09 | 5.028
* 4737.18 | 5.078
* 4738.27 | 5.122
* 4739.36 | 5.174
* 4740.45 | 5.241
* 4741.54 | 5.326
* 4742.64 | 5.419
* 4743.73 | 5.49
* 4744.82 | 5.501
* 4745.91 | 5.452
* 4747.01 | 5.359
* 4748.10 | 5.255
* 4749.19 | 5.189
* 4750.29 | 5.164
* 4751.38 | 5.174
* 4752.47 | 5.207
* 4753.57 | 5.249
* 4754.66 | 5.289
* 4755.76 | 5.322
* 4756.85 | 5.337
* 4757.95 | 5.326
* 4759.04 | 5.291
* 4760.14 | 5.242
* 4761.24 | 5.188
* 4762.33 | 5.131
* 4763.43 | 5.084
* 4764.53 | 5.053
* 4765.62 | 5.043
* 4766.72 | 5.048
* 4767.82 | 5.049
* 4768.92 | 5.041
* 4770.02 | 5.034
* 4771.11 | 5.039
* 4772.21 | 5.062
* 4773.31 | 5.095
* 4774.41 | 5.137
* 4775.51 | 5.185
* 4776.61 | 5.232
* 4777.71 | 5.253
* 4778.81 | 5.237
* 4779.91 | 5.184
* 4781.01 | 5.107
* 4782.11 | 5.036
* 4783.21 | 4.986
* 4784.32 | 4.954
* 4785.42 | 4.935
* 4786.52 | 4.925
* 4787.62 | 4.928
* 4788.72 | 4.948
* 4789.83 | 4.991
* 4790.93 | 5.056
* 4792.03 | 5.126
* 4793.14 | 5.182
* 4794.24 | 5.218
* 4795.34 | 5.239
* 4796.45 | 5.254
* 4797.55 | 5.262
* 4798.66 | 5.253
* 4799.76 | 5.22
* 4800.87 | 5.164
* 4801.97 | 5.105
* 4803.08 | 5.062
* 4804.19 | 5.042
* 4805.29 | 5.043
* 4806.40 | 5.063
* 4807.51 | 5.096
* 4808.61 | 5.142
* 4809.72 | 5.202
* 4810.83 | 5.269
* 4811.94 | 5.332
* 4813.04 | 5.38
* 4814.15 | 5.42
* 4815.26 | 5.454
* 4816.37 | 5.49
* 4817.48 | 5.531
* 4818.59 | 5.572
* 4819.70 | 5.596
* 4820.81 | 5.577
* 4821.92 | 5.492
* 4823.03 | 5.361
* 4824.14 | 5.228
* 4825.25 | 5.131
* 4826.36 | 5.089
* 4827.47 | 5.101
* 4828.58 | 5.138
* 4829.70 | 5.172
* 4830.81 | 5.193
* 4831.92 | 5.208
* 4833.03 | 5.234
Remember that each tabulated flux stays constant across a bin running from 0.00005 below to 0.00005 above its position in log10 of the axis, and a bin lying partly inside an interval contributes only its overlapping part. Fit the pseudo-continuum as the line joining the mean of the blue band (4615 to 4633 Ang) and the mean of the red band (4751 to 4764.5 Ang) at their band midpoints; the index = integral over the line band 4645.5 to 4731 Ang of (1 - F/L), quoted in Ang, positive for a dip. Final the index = 5.5 Ang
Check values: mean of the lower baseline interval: 5.24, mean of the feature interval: 4.9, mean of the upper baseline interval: 5.23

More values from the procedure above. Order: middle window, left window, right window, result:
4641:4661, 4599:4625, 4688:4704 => 0.42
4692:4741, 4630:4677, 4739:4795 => 0.25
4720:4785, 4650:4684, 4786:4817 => -1.71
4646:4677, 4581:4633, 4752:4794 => 1.53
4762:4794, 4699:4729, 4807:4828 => 0.89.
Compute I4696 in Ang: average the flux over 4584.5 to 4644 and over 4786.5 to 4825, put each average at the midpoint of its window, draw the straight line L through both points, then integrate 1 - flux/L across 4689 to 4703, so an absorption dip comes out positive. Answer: 0.7 Ang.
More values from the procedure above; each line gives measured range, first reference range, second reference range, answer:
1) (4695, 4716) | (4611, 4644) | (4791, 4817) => 1.3 Ang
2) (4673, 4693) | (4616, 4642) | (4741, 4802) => 1.3 Ang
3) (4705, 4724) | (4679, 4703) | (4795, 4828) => -0.3 Ang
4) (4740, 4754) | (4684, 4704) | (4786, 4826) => -0.8 Ang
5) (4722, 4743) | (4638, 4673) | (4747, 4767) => -0.1 Ang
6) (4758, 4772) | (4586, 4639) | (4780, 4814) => 0.0 Ang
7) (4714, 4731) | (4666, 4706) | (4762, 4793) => -1.0 Ang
